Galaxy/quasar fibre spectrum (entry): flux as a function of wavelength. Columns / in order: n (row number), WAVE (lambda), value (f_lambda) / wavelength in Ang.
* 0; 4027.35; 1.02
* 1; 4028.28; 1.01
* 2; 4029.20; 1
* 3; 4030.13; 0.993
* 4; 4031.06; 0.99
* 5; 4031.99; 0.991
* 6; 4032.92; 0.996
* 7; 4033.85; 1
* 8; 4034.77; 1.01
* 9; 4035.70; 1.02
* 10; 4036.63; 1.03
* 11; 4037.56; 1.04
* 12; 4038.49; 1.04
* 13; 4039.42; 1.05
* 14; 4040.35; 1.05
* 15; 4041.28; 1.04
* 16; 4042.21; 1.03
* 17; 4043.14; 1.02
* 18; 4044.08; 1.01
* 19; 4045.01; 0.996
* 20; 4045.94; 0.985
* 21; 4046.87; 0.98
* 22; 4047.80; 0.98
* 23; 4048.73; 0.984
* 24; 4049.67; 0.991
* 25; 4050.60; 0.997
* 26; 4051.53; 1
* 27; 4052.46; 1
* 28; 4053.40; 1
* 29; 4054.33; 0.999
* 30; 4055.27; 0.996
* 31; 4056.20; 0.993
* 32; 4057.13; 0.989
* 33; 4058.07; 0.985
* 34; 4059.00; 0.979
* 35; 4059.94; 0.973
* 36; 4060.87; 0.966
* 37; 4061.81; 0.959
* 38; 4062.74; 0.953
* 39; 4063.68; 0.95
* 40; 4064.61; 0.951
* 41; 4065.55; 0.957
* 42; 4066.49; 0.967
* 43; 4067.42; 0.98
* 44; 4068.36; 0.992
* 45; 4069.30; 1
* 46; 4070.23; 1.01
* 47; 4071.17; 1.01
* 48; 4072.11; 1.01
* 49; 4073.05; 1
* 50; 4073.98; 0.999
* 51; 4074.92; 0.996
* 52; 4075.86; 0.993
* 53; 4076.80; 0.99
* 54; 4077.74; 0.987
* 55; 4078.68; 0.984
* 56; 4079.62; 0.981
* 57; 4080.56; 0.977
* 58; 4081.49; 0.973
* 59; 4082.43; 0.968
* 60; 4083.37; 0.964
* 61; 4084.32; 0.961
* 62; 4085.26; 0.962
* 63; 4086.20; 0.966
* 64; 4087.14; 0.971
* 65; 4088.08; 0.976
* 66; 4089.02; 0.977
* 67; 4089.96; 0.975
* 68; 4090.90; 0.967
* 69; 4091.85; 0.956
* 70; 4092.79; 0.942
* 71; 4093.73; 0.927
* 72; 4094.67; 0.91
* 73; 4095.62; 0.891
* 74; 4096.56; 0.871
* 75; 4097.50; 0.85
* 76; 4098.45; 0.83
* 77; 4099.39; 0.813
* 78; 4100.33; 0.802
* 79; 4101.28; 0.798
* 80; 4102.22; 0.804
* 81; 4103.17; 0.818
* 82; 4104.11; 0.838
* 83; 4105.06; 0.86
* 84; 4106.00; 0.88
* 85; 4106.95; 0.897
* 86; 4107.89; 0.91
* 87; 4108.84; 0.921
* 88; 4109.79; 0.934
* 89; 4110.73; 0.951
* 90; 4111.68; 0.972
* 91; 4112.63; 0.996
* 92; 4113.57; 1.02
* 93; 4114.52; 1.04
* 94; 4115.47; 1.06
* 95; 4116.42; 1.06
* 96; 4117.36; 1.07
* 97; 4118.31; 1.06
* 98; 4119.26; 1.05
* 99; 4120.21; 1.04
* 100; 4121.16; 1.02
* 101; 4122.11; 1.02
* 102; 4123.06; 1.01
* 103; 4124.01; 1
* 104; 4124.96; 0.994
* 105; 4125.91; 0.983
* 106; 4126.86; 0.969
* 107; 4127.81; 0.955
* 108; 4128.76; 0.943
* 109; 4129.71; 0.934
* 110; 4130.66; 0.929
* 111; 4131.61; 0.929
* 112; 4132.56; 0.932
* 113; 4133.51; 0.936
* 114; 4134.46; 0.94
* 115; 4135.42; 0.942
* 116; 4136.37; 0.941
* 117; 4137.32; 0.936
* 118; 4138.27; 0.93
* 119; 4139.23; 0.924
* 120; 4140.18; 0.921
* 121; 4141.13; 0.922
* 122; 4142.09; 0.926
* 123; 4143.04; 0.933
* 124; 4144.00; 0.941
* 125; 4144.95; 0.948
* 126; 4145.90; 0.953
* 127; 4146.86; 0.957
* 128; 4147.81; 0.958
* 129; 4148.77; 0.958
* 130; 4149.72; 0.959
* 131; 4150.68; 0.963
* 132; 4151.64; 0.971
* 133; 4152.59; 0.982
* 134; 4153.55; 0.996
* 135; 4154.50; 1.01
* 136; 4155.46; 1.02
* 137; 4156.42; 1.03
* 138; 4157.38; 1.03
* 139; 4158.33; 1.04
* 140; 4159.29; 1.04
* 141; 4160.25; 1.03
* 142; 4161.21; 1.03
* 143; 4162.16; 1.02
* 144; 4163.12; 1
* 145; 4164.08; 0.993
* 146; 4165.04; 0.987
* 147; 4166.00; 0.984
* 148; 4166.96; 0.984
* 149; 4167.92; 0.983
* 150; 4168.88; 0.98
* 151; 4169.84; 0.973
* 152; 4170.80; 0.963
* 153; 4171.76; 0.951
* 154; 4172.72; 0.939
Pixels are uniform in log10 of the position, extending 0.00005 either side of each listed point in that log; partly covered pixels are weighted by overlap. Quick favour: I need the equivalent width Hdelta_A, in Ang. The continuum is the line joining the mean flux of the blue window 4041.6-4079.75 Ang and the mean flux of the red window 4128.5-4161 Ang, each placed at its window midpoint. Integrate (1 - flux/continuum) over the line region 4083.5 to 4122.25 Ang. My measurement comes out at 1.4 Ang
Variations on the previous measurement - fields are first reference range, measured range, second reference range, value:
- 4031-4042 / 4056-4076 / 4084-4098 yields -0.1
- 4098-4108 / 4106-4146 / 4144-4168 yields -2.8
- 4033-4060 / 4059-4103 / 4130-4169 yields 2.0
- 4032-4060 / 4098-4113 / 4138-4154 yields 1.5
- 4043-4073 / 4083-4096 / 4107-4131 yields 0.5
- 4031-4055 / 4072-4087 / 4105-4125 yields 0.3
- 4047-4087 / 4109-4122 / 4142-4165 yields -0.4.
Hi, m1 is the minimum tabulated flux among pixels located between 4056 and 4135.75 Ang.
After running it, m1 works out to 0.798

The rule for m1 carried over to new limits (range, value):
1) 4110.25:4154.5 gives 0.921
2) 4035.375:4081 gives 0.95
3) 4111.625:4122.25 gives 0.972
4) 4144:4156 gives 0.941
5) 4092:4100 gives 0.813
